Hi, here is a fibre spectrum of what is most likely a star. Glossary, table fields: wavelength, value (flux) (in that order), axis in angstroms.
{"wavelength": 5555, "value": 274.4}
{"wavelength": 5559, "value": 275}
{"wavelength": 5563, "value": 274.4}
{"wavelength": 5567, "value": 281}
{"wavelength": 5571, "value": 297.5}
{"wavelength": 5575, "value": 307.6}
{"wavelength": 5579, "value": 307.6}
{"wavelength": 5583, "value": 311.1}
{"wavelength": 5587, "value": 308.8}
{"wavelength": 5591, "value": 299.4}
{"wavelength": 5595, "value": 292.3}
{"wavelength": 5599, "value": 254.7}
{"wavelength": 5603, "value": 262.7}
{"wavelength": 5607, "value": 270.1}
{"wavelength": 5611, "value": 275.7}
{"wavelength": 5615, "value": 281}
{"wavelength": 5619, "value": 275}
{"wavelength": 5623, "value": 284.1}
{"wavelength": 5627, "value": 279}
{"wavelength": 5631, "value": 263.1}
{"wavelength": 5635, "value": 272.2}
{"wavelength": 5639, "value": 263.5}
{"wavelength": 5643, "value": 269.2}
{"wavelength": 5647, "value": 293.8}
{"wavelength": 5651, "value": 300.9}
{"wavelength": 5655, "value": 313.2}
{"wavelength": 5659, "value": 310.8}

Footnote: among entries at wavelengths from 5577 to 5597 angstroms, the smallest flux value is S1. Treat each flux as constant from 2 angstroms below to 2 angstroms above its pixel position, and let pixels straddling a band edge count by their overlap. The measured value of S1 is 292.3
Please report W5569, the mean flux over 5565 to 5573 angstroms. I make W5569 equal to 289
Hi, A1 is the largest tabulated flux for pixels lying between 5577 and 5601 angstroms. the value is 311.1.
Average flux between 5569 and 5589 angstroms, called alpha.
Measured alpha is 307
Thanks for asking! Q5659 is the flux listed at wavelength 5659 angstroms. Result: 310.8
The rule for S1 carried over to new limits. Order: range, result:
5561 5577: 274.4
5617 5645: 263.1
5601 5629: 262.7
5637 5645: 263.5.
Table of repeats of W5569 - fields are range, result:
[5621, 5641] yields 272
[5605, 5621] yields 275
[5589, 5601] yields 282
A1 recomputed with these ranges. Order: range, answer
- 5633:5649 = 293.8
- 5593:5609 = 292.3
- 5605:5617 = 281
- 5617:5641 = 284.1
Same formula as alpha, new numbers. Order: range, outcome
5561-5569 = 278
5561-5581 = 294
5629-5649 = 272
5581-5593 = 306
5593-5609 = 270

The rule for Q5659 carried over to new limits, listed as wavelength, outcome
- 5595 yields 292.3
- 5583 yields 311.1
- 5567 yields 281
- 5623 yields 284.1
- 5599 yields 254.7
